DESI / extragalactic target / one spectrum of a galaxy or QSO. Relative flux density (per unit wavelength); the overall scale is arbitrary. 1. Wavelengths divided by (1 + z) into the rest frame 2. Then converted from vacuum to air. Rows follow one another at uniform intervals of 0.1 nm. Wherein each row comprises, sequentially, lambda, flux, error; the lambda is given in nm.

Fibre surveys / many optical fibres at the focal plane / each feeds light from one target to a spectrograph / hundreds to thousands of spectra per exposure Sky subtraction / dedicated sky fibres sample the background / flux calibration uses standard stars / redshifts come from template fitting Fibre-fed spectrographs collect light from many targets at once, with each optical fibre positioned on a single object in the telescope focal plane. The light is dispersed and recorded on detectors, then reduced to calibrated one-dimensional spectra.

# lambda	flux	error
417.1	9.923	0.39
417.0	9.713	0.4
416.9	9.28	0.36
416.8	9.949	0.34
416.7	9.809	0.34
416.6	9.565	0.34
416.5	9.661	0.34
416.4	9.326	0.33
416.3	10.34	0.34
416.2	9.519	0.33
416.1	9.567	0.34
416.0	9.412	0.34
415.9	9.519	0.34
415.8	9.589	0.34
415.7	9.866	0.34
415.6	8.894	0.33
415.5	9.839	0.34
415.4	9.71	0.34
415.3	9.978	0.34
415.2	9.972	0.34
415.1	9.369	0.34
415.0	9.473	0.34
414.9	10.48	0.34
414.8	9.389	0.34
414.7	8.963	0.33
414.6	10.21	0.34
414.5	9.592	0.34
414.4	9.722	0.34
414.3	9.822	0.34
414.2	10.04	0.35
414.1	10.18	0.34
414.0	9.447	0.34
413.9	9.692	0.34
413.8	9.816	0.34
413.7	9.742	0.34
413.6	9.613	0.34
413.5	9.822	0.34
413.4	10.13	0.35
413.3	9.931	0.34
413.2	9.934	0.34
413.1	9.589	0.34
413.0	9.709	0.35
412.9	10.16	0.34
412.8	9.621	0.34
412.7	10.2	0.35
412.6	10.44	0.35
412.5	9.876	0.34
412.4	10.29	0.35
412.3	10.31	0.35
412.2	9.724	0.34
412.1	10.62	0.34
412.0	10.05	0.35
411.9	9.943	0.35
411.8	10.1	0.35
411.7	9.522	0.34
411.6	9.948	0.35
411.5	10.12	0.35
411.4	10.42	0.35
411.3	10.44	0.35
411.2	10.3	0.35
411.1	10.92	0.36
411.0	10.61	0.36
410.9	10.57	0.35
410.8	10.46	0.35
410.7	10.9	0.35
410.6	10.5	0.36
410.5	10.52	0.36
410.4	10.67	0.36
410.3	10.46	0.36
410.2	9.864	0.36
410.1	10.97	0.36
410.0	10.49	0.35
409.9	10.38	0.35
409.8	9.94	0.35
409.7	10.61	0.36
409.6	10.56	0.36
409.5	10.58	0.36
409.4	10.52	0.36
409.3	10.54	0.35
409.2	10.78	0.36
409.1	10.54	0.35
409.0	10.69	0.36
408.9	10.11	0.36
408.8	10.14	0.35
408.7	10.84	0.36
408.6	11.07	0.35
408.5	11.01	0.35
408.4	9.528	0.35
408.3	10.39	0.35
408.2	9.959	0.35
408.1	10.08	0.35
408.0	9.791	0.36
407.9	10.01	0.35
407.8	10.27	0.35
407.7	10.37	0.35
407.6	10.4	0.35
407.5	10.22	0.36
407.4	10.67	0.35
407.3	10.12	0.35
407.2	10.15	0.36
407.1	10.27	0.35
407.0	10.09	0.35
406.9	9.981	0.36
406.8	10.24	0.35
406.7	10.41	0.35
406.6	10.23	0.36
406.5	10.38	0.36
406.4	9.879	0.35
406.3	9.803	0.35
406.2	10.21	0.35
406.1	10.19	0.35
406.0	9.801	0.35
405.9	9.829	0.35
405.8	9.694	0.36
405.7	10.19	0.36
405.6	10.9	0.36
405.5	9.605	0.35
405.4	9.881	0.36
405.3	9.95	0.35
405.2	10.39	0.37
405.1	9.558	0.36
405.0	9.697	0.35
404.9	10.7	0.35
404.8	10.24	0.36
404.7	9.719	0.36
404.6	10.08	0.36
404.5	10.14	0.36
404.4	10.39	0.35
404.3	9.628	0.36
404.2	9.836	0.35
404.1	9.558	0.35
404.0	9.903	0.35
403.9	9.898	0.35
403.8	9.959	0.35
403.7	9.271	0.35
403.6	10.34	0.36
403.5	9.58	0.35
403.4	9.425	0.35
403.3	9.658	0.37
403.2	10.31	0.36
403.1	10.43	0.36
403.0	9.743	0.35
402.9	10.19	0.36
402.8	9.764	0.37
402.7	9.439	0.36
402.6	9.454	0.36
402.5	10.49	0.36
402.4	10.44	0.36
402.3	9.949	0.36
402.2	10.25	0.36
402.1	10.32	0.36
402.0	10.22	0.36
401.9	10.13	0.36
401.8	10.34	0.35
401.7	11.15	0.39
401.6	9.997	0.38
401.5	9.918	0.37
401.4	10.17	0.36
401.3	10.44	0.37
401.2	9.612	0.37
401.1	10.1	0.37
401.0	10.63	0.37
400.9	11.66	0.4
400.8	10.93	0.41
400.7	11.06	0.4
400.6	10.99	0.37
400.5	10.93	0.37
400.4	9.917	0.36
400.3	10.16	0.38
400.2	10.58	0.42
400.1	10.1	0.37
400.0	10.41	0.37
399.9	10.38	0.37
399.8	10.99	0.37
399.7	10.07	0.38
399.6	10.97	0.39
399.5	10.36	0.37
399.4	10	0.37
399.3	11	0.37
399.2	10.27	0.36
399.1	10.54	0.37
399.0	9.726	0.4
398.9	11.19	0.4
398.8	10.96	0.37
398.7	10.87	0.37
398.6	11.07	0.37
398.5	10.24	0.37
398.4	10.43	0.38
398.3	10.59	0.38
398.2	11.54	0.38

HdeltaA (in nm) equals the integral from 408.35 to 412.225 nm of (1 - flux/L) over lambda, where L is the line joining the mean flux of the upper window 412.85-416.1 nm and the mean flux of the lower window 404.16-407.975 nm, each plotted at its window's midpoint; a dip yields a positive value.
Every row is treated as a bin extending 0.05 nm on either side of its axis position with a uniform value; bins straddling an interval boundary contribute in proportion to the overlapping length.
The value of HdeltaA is -0.19 nm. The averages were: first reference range 10.1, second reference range 9.73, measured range 10.4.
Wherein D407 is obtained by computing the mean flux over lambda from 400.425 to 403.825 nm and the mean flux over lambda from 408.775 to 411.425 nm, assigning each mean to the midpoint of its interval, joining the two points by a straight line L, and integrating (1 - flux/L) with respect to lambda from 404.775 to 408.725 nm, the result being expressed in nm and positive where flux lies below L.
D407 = 0.08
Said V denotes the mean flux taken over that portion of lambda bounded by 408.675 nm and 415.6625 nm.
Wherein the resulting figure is 10.1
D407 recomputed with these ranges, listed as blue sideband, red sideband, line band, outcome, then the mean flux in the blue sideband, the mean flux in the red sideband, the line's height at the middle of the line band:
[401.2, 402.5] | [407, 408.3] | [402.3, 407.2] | 0.11 nm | 10.3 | 10.2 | 10.2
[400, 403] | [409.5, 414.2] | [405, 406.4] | 0.04 nm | 10.3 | 10.2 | 10.3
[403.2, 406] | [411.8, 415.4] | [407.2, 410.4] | -0.15 nm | 9.93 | 9.88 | 9.91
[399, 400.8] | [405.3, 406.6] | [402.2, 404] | 0.06 nm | 10.5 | 10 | 10.3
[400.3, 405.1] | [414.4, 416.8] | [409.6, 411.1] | -0.10 nm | 10.1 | 9.66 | 9.86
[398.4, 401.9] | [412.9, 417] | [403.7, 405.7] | 0.05 nm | 10.5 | 9.72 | 10.3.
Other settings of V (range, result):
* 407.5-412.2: 10.4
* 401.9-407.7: 10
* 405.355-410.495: 10.3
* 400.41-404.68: 10.2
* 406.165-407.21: 10.1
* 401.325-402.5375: 10.3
